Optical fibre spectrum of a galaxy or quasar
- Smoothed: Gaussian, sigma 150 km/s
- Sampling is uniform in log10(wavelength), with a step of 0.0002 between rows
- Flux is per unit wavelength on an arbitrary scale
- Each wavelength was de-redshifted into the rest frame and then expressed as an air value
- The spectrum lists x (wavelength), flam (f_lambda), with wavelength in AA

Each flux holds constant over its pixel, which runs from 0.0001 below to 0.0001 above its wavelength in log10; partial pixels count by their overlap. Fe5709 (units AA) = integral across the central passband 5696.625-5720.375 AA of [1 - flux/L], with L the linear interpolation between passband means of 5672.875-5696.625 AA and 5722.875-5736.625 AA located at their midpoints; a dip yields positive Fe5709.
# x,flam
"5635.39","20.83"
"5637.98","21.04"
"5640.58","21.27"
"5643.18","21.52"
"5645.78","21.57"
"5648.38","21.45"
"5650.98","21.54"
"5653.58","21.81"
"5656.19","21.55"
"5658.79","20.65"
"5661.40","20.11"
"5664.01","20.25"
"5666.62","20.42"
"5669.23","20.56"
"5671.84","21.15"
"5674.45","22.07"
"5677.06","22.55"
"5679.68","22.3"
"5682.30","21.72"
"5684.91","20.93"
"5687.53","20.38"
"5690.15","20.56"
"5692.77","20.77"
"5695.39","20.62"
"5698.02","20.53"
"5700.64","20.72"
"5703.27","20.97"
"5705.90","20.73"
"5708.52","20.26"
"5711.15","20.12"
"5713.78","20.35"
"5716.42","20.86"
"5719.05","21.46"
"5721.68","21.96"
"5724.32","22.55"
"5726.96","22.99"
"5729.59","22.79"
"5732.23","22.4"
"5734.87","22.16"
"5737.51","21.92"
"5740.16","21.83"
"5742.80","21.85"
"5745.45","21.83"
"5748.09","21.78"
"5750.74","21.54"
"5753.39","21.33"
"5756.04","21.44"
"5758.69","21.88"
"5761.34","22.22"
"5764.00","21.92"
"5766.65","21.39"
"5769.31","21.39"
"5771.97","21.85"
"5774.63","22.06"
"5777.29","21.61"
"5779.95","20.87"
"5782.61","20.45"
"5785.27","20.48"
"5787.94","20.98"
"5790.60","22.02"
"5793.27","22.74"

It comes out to 1.4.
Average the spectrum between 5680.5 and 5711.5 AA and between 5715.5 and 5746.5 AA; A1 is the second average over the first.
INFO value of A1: 1.06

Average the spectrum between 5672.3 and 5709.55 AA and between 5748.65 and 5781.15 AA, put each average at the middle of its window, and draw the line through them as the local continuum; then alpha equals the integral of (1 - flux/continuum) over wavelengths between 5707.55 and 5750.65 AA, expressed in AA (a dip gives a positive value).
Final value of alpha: -0.7 AA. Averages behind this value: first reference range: 21.1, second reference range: 21.6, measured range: 21.7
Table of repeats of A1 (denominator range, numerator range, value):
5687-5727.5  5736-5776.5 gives 1.04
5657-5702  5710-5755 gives 1.04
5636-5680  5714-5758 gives 1.03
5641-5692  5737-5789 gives 1.01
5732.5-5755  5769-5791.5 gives 0.98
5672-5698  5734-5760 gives 1.02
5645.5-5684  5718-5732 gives 1.05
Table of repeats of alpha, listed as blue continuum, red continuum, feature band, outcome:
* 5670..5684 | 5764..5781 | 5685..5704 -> 1.0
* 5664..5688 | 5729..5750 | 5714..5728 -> 0.0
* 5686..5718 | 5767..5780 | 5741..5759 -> -0.3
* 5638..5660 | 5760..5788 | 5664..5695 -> 0.3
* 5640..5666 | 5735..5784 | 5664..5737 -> 0.3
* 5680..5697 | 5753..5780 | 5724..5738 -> -0.8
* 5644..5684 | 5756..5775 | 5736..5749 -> -0.1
